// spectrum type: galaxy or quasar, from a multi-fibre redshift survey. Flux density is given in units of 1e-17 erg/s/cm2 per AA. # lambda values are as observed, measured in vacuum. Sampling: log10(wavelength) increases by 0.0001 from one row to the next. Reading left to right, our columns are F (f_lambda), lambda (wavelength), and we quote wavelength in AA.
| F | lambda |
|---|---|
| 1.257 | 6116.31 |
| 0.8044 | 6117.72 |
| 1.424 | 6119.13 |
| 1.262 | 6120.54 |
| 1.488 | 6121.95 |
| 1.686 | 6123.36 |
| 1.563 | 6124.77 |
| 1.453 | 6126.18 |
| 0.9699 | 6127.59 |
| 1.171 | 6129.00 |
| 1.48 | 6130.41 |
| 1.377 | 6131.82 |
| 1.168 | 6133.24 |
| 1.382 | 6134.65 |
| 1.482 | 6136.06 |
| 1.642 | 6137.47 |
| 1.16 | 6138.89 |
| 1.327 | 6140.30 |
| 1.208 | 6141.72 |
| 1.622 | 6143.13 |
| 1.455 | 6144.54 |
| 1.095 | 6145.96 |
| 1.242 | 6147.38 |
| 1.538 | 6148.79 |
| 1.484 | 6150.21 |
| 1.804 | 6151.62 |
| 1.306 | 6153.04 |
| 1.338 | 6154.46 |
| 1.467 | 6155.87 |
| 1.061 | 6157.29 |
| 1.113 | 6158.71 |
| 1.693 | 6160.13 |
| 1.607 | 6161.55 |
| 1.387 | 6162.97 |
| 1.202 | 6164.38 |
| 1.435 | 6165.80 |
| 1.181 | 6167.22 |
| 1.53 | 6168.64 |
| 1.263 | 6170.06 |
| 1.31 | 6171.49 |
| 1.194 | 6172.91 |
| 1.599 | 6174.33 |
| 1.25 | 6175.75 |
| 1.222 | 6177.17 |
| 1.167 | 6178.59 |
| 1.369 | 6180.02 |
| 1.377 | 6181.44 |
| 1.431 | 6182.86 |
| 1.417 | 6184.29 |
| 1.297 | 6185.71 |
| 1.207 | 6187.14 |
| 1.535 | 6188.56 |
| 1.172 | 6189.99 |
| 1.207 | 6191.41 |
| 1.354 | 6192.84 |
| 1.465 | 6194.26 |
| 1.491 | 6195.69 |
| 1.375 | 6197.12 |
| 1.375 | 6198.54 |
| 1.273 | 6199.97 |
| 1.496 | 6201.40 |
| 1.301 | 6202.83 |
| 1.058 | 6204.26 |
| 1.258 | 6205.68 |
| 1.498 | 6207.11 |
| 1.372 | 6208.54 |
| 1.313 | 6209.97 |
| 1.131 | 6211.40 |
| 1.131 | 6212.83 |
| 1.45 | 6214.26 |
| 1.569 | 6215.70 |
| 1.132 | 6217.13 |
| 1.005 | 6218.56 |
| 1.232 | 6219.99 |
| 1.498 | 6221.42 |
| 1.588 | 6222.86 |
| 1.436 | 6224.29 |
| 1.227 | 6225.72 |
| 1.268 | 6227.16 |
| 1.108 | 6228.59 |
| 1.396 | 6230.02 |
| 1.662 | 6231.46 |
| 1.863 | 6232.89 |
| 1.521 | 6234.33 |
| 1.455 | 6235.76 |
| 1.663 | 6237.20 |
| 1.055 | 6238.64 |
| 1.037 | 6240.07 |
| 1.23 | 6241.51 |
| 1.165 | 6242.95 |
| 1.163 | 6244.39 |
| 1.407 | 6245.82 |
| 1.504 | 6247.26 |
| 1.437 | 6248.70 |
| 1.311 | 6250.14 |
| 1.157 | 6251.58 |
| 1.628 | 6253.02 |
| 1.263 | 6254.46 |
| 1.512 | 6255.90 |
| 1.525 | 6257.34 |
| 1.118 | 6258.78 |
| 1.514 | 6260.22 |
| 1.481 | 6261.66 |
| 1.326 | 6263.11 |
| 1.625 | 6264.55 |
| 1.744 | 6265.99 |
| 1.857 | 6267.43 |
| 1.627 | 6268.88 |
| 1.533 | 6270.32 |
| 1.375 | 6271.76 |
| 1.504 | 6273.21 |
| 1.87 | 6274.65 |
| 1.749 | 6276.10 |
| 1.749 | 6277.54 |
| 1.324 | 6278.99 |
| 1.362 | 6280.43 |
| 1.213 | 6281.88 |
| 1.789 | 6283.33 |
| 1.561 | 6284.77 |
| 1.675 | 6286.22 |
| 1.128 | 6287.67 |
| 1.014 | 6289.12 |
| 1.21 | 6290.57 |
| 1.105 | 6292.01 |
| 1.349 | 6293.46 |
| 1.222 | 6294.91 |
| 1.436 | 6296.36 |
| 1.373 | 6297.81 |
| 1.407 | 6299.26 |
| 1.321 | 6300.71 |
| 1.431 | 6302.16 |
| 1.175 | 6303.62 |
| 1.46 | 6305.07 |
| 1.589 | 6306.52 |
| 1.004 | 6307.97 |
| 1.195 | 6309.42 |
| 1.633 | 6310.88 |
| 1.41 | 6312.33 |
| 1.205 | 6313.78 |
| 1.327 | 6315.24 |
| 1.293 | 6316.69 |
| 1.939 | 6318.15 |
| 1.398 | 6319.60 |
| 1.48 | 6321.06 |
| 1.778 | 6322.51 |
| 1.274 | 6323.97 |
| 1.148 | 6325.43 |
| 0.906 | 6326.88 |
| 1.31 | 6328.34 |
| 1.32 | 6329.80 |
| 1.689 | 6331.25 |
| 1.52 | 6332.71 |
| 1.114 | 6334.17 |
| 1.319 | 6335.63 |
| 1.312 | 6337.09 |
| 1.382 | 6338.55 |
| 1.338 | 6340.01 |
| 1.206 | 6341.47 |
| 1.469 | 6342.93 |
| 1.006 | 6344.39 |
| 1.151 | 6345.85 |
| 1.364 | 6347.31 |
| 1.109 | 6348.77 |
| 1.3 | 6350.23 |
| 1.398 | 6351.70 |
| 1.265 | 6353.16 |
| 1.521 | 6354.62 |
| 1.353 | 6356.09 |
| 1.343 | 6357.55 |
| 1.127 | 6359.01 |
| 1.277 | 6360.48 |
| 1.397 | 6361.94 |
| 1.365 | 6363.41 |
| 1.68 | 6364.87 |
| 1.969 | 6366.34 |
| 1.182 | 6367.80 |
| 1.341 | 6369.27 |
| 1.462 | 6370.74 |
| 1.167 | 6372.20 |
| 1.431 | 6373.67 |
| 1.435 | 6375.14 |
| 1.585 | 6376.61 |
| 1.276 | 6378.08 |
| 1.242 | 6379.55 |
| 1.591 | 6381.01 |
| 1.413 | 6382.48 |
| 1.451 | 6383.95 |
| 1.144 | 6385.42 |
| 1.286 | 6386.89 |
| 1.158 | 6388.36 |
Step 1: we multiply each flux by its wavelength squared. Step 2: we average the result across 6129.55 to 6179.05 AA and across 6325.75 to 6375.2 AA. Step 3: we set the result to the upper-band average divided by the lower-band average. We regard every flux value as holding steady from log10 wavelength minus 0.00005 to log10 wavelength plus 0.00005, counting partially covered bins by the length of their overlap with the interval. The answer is 1.04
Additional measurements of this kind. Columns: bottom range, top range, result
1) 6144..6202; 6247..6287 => 1.15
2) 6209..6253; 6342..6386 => 1.06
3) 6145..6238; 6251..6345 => 1.07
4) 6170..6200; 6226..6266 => 1.06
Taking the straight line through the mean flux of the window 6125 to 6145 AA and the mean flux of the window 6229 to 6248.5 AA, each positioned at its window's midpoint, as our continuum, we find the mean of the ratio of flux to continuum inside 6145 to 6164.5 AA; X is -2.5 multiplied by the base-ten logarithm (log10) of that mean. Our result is -0.02 mag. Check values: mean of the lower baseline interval 1.35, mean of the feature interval 1.39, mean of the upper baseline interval 1.39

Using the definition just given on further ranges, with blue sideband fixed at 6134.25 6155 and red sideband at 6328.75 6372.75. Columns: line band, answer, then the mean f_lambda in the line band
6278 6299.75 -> 0.01 mag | 1.35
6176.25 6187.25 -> 0.06 mag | 1.32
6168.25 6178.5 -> 0.06 mag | 1.32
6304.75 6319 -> -0.04 mag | 1.4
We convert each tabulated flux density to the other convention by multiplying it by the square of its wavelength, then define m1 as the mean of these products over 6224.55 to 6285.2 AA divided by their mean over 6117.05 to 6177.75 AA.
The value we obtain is 1.10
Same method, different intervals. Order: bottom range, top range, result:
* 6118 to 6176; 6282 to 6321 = 1.05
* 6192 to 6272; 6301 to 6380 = 1.02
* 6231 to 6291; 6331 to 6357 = 0.93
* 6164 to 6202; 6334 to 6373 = 1.05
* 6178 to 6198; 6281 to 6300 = 1.03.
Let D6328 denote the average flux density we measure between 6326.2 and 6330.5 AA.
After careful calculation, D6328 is 1.18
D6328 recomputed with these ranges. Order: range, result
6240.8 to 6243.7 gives 1.19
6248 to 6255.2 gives 1.36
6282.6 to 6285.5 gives 1.67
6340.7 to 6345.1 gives 1.23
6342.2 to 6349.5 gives 1.22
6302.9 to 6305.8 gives 1.32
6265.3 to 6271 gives 1.69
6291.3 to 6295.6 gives 1.23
